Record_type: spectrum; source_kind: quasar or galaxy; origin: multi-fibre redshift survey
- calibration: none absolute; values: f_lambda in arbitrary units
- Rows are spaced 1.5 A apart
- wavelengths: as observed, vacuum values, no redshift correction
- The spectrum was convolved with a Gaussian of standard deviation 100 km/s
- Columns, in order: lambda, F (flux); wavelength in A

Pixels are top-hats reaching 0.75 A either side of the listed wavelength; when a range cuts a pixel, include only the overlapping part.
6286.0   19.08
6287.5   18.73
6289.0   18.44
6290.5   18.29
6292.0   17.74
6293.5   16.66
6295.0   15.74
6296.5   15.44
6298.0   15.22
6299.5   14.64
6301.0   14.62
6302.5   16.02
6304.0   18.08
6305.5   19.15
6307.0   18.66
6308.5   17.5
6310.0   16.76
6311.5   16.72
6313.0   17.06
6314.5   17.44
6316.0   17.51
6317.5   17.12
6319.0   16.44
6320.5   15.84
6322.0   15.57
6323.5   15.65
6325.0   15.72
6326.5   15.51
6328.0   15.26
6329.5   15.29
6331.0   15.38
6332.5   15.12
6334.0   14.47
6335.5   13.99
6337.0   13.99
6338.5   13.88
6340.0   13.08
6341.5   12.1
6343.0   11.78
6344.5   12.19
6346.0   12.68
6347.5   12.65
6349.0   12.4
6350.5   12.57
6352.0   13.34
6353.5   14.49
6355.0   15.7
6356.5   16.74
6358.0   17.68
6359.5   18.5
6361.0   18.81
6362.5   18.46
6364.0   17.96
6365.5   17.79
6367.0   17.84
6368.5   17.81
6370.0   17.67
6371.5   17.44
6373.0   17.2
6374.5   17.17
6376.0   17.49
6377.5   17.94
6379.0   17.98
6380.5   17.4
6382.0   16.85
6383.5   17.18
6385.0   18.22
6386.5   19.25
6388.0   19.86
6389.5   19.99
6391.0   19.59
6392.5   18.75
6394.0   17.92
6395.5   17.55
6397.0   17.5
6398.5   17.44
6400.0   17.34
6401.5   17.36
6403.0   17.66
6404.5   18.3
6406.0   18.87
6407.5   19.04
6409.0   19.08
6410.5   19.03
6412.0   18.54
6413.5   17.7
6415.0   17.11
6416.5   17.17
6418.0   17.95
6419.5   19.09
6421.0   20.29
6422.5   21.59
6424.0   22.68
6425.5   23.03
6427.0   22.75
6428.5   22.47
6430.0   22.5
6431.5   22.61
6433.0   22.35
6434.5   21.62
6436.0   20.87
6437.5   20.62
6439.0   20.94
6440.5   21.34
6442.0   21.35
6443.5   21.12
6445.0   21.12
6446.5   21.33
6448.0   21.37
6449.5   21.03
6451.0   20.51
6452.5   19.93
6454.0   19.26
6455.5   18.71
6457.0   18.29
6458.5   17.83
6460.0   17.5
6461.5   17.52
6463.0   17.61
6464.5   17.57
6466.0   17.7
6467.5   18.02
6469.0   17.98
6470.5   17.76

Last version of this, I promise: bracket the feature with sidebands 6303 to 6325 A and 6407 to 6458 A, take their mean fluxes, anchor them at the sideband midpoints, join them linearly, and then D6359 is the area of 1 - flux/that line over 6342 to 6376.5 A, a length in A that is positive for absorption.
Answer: 4.7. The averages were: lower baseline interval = 17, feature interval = 15.9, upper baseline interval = 20.4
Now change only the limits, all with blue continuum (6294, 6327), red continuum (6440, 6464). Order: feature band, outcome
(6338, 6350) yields 3.25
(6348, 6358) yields 1.73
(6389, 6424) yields 0.22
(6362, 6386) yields 0.35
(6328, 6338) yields 1.33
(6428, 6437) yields -1.29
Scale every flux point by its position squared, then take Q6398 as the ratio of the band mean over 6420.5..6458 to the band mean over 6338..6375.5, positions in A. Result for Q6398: 1.4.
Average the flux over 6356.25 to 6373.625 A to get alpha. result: 17.9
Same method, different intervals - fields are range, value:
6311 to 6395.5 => 16.3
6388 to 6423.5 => 18.5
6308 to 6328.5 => 16.4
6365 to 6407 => 18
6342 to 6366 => 15.2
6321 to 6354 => 14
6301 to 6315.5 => 17.3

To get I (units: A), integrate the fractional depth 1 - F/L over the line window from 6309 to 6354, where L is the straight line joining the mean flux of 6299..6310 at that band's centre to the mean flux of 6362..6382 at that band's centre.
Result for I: 6.51 A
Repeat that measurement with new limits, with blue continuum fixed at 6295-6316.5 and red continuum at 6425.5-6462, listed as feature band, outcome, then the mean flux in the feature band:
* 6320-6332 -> 1.2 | 15.5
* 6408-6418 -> 0.9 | 18.1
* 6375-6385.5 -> 0.7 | 17.6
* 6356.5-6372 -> 0.4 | 17.9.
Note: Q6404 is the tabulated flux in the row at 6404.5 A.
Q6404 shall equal 18.3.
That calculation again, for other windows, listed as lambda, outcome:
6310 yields 16.76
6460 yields 17.5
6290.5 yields 18.29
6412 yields 18.54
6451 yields 20.51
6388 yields 19.86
